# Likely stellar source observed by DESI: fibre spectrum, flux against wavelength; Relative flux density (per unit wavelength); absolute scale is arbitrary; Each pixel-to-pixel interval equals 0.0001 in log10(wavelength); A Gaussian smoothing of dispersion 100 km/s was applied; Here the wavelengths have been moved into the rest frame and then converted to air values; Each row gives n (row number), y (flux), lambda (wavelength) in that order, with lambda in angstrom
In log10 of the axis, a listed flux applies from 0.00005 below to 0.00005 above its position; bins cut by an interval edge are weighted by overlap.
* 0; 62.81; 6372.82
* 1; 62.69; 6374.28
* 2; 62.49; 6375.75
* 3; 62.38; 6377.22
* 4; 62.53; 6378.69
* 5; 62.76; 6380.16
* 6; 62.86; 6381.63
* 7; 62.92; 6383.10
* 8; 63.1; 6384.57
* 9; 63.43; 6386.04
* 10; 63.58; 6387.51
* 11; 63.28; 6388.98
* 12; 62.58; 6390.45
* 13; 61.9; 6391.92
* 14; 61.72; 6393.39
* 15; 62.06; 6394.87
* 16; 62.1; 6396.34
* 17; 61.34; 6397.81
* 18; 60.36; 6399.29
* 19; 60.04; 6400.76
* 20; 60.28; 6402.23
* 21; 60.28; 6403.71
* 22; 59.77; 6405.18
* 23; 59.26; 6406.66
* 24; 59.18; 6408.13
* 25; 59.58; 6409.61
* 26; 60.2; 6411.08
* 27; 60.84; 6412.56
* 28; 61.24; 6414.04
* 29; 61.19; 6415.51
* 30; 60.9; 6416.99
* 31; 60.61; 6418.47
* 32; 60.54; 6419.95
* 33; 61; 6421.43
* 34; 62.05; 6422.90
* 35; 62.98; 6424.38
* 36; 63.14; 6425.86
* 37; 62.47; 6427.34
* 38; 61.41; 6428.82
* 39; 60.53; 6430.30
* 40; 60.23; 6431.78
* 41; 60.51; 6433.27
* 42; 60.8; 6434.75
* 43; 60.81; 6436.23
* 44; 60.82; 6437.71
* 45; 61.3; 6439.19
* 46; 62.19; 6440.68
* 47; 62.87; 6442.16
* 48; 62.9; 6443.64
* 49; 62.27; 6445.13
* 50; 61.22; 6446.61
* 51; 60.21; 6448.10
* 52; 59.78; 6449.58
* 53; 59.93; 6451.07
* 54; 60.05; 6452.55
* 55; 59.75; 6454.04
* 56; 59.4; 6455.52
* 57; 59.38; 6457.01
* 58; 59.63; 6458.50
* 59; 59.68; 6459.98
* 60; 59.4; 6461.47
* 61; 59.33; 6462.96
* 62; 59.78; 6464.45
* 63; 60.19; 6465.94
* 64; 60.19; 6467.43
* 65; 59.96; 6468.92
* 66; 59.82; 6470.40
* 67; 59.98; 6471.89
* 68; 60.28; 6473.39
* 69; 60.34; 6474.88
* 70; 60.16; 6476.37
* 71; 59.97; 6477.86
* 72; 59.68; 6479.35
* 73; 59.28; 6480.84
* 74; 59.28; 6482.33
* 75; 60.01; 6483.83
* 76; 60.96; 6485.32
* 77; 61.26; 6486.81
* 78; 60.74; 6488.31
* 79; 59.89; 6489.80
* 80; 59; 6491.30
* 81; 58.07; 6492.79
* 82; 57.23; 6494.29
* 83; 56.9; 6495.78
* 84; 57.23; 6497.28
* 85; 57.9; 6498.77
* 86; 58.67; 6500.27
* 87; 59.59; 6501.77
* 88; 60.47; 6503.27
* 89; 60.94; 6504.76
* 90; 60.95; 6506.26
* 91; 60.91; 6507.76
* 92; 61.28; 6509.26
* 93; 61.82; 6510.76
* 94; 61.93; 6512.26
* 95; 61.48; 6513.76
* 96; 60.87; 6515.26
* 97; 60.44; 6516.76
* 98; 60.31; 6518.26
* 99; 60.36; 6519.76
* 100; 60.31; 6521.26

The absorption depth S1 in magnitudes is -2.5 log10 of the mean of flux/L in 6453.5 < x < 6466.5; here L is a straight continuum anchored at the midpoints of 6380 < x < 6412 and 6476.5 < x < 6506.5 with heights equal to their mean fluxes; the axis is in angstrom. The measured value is 0.01 mag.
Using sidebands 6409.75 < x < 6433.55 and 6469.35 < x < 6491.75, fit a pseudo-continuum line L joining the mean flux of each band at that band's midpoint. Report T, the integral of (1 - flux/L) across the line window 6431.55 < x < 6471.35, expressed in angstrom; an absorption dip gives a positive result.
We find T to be 0.1 angstrom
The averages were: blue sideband 61.2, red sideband 60.1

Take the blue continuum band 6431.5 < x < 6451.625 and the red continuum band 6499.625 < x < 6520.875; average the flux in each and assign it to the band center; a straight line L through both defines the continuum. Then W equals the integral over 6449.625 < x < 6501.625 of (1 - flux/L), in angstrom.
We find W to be 1.2 angstrom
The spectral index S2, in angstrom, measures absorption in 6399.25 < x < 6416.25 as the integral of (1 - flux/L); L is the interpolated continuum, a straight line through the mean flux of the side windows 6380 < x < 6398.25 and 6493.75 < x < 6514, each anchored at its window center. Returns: 0.5 angstrom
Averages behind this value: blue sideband 62.6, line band 60.2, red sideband 59.8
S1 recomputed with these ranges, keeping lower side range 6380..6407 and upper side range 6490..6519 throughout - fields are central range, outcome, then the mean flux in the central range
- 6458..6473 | 0.012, 59.8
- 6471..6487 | 0.003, 60.1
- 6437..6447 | -0.019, 62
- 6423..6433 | -0.009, 61.7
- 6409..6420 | 0.013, 60.7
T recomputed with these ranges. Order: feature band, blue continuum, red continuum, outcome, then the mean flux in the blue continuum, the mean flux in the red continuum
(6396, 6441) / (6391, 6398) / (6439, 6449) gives 0.7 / 61.9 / 61.8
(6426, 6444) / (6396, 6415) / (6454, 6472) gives -0.4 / 60.3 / 59.7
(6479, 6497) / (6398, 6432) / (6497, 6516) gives 0.3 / 60.8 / 60.4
